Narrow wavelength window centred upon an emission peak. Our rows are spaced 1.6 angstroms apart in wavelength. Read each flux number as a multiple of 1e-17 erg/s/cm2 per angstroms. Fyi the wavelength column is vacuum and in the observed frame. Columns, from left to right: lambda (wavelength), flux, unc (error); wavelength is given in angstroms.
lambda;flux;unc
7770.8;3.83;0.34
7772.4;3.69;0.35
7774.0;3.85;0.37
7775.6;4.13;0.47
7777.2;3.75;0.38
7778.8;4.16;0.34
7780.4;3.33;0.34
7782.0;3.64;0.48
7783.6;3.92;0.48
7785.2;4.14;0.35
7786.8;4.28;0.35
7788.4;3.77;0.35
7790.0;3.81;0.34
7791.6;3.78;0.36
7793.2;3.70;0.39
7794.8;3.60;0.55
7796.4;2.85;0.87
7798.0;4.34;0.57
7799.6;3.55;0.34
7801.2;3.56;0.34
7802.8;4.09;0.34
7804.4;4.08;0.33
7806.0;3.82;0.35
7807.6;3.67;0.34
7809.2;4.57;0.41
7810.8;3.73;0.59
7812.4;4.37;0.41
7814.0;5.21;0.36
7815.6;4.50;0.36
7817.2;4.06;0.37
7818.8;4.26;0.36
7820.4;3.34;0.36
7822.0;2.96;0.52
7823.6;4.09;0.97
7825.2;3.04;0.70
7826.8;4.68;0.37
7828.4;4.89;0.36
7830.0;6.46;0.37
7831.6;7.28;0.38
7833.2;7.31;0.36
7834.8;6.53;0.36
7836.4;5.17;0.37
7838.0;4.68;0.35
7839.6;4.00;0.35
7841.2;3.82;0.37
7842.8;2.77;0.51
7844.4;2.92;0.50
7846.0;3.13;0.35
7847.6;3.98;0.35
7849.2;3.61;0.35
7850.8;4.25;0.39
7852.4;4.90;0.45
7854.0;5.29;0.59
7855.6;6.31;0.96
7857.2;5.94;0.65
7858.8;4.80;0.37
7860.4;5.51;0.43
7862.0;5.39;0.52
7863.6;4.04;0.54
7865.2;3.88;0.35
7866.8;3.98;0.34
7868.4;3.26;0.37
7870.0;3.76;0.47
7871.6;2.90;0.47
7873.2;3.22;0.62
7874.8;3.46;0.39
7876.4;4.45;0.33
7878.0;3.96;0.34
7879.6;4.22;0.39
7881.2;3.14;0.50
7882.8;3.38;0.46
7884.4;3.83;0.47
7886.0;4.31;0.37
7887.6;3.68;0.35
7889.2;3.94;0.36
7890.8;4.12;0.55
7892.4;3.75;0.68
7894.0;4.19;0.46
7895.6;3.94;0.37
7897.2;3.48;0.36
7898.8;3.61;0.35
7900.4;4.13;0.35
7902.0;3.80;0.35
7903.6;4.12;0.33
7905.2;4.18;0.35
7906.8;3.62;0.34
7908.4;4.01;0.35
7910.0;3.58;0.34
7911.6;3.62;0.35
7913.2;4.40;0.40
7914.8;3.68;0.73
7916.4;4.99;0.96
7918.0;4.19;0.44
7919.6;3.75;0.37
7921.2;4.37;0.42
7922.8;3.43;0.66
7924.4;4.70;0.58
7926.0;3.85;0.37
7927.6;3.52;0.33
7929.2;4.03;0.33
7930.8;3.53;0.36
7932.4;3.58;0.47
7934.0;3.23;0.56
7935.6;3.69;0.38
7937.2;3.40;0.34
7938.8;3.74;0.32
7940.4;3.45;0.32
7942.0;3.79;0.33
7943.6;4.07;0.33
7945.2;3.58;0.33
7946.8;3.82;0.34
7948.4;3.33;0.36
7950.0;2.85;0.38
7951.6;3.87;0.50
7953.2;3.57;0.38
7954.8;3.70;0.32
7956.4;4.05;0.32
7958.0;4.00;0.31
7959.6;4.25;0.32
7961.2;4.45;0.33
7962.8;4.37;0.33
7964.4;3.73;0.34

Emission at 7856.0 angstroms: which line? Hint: [N II]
